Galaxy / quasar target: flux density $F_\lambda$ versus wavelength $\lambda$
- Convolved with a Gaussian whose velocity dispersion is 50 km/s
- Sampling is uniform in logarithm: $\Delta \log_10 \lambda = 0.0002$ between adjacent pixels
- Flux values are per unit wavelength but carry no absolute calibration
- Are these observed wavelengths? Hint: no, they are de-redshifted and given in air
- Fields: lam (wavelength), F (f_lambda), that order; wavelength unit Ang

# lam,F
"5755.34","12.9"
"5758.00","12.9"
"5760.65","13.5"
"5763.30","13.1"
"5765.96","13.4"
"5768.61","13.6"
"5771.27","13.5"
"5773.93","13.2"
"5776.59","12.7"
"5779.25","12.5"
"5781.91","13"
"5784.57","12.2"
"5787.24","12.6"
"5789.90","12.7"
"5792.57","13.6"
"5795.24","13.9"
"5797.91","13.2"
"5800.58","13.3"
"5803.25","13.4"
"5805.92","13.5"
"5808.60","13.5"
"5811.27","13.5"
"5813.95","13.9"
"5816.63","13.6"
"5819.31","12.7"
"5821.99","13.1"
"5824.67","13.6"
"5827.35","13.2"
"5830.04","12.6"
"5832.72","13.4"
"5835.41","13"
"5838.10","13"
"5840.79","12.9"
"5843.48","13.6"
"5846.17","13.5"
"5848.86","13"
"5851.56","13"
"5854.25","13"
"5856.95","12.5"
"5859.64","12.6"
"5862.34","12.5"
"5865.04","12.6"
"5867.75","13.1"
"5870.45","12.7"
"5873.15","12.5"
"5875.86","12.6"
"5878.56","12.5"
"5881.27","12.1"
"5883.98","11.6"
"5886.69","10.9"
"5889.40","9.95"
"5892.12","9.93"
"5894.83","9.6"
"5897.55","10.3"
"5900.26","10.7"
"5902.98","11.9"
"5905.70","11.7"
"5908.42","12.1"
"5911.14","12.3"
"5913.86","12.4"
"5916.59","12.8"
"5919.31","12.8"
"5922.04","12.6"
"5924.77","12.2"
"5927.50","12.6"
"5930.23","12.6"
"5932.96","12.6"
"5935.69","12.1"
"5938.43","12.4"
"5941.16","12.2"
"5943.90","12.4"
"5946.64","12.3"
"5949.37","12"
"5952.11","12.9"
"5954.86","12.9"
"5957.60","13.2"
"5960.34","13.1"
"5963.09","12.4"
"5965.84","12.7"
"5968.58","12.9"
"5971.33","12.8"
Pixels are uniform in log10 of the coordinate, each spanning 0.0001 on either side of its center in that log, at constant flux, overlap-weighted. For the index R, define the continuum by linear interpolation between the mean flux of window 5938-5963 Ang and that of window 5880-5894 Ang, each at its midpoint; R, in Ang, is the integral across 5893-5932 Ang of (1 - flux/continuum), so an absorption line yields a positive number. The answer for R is -1.1 Ang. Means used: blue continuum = 10.8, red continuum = 12.6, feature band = 11.9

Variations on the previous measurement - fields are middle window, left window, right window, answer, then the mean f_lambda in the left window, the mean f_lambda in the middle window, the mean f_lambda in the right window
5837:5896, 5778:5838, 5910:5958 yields 2.8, 13.2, 12.3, 12.5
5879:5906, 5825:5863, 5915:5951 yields 3.8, 13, 10.9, 12.4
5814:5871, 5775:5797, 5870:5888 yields -2.8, 12.9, 13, 12.1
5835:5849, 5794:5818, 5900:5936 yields -0.1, 13.5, 13.2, 12.3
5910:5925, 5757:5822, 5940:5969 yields 0.3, 13.2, 12.5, 12.6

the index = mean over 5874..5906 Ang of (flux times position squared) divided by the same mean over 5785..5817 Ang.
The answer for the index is 0.86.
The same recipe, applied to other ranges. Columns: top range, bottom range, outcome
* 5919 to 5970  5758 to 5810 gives 1.01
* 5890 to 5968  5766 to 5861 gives 0.96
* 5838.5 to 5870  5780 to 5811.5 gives 1.00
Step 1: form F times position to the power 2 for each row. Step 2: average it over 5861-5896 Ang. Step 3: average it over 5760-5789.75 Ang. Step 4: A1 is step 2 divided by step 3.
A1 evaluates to 0.94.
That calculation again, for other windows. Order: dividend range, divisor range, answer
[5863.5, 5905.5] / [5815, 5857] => 0.89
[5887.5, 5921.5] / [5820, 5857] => 0.89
